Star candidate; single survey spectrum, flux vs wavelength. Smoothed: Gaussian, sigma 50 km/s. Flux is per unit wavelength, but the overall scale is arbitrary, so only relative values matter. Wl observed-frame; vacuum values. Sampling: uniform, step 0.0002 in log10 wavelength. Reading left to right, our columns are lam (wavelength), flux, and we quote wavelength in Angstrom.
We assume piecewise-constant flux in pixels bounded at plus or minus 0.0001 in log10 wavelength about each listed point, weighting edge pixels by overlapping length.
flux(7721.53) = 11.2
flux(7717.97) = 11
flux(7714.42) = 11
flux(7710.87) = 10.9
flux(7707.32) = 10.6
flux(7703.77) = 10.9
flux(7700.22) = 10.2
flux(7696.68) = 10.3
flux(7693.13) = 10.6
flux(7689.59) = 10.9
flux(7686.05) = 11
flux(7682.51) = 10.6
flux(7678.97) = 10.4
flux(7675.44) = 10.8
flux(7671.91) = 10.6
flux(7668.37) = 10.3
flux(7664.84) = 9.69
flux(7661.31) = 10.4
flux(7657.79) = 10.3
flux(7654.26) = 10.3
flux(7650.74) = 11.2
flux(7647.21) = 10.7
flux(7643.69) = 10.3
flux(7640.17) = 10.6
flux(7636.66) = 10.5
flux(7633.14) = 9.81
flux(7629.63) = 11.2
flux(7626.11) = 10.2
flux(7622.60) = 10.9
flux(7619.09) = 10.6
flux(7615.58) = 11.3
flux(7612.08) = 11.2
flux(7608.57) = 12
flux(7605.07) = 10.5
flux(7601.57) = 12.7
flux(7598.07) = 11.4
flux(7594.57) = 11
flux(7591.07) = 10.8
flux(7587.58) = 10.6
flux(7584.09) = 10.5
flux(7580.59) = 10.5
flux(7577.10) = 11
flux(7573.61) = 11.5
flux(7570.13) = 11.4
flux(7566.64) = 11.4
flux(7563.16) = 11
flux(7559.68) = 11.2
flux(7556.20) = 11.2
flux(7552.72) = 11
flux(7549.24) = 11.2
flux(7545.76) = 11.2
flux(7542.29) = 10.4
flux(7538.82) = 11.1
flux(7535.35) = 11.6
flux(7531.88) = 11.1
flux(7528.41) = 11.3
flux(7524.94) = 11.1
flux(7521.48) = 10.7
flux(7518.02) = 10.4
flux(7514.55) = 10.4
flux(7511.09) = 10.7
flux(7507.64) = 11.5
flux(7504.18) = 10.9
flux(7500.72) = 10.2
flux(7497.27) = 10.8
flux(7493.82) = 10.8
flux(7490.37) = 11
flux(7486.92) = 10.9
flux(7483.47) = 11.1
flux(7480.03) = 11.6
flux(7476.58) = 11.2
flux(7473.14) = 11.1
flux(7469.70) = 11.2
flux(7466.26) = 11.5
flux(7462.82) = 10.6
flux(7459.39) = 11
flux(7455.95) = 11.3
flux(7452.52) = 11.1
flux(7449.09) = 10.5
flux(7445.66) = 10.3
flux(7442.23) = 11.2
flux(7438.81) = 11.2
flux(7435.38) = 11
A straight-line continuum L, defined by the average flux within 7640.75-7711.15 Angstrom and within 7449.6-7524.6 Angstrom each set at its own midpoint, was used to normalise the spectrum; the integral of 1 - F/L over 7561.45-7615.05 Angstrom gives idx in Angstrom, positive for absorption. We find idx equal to -2.20 Angstrom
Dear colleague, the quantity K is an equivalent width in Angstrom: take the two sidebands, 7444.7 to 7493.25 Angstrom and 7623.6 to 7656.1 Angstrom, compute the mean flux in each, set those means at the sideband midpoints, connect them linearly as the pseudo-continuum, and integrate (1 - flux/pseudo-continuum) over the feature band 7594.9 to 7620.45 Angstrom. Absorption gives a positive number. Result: -1.78 Angstrom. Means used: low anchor 11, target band 11.4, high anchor 10.5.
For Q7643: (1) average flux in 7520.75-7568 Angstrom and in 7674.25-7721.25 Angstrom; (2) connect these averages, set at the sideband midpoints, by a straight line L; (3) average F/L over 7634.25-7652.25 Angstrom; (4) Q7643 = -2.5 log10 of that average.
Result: 0.02 mag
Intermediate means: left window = 11.1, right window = 10.7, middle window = 10.6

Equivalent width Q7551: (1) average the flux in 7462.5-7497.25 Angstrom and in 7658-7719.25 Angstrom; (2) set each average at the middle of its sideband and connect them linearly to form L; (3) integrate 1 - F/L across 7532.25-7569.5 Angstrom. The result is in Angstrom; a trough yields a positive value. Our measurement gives -0.7 Angstrom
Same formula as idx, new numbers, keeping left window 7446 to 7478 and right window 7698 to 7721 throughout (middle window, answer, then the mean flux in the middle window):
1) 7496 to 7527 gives 0.6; 10.7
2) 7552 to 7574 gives -0.6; 11.2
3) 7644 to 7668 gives 0.9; 10.4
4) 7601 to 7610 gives -0.6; 11.6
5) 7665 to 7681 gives 0.6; 10.4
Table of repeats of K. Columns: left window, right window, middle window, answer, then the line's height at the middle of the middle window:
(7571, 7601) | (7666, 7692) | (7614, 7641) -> 0.5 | 10.8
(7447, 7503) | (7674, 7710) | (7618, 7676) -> 1.2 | 10.7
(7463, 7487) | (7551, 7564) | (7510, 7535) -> 0.6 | 11.2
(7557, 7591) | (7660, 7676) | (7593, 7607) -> -0.8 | 10.8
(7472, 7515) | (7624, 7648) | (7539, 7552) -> -0.2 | 10.8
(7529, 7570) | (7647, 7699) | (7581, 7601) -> 0.0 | 10.9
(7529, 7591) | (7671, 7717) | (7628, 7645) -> 0.6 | 10.8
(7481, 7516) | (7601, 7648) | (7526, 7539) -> -0.5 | 10.9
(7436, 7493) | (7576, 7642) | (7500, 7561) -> 0.1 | 11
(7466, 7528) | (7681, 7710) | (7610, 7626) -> -0.3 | 10.8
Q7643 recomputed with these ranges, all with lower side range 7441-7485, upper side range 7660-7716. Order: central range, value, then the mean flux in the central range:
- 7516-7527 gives 0.02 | 10.7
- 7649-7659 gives 0.00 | 10.6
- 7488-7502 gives 0.03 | 10.7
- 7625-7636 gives 0.03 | 10.4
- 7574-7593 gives 0.01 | 10.7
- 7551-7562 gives -0.03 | 11.1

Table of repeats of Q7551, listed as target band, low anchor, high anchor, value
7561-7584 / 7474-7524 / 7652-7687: -0.9 Angstrom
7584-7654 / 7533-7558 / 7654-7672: -2.3 Angstrom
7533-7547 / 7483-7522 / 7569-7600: -0.3 Angstrom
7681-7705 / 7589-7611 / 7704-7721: 0.8 Angstrom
